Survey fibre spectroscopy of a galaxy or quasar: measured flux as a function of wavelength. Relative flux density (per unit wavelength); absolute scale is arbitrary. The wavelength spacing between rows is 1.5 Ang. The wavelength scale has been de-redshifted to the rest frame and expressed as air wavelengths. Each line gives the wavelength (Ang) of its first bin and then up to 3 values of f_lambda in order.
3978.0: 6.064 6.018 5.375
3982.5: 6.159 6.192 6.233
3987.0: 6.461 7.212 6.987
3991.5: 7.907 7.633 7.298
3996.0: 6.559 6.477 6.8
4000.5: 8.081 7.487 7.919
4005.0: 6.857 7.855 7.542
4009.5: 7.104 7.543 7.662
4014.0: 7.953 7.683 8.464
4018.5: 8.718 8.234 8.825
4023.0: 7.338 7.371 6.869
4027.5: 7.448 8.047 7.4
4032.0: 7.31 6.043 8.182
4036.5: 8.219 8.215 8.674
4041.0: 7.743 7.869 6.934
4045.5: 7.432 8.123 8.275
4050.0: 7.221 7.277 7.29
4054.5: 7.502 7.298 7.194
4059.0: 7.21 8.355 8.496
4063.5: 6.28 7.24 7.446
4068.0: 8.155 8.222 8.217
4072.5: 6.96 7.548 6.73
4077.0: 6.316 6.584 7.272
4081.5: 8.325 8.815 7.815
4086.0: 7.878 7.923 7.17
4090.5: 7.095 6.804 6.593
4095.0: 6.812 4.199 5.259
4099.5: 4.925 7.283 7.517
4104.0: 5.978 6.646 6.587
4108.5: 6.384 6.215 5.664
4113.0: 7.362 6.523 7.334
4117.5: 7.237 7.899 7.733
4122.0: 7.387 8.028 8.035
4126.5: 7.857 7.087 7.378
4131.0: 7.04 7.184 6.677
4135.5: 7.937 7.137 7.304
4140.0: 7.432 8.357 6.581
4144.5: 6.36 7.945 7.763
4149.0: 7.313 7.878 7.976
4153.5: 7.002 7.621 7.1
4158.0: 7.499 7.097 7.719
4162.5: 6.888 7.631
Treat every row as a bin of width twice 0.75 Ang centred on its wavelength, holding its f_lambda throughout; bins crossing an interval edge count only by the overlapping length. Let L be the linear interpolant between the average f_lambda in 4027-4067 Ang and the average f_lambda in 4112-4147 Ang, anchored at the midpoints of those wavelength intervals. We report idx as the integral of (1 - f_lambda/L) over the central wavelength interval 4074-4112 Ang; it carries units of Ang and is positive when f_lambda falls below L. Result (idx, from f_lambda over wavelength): 3.53 Ang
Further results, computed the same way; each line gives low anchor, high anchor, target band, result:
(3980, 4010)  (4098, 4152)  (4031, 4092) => -4.29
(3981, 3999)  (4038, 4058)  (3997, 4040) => -2.85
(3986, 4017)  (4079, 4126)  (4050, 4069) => -0.87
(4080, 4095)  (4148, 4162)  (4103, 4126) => 1.52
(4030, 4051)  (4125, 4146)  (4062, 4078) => 0.45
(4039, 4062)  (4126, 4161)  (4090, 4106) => 2.65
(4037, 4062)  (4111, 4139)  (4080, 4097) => 0.54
